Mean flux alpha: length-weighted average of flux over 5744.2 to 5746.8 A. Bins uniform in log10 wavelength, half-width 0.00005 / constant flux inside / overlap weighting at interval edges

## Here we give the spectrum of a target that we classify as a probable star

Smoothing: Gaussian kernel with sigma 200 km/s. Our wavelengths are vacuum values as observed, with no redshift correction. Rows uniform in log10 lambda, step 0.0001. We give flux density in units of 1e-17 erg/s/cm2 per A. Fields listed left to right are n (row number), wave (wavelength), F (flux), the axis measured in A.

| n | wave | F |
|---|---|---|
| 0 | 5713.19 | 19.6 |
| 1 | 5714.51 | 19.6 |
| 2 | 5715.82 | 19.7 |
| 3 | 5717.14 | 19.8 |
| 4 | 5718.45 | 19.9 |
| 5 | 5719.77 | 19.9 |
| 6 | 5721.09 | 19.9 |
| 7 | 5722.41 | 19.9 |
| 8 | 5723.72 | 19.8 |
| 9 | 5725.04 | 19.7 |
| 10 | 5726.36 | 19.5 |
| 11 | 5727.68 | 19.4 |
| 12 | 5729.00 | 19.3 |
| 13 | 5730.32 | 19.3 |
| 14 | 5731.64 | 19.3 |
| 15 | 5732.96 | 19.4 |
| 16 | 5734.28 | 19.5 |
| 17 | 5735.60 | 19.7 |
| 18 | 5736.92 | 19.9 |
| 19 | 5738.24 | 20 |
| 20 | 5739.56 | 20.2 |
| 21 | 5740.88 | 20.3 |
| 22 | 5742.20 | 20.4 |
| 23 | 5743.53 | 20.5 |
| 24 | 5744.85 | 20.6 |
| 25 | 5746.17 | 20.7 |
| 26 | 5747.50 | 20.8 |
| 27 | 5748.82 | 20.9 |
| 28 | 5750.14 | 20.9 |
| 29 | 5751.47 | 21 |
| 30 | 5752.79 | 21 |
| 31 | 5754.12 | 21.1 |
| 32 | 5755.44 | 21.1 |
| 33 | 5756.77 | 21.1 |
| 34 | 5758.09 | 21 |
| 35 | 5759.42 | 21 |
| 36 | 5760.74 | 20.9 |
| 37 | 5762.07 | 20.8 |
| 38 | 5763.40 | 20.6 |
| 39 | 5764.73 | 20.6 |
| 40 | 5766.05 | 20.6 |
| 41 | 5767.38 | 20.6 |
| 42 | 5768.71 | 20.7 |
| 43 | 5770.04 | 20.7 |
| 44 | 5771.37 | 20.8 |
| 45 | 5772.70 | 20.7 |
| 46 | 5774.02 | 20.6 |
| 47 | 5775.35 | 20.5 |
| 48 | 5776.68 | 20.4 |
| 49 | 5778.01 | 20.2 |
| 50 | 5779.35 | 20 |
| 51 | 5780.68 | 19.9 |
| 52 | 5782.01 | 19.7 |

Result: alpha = 20.7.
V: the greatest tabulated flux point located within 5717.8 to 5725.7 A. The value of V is 19.9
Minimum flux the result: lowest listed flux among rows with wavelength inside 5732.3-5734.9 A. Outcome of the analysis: 19.4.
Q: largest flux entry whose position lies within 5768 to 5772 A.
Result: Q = 20.8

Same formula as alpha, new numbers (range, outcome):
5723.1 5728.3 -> 19.6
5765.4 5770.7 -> 20.6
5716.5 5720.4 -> 19.9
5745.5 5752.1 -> 20.9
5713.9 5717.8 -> 19.7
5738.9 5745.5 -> 20.4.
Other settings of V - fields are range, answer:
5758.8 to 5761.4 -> 21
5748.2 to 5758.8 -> 21.1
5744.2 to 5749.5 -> 20.9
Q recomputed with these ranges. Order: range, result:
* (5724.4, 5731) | 19.7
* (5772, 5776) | 20.7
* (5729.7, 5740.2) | 20.2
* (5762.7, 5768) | 20.6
